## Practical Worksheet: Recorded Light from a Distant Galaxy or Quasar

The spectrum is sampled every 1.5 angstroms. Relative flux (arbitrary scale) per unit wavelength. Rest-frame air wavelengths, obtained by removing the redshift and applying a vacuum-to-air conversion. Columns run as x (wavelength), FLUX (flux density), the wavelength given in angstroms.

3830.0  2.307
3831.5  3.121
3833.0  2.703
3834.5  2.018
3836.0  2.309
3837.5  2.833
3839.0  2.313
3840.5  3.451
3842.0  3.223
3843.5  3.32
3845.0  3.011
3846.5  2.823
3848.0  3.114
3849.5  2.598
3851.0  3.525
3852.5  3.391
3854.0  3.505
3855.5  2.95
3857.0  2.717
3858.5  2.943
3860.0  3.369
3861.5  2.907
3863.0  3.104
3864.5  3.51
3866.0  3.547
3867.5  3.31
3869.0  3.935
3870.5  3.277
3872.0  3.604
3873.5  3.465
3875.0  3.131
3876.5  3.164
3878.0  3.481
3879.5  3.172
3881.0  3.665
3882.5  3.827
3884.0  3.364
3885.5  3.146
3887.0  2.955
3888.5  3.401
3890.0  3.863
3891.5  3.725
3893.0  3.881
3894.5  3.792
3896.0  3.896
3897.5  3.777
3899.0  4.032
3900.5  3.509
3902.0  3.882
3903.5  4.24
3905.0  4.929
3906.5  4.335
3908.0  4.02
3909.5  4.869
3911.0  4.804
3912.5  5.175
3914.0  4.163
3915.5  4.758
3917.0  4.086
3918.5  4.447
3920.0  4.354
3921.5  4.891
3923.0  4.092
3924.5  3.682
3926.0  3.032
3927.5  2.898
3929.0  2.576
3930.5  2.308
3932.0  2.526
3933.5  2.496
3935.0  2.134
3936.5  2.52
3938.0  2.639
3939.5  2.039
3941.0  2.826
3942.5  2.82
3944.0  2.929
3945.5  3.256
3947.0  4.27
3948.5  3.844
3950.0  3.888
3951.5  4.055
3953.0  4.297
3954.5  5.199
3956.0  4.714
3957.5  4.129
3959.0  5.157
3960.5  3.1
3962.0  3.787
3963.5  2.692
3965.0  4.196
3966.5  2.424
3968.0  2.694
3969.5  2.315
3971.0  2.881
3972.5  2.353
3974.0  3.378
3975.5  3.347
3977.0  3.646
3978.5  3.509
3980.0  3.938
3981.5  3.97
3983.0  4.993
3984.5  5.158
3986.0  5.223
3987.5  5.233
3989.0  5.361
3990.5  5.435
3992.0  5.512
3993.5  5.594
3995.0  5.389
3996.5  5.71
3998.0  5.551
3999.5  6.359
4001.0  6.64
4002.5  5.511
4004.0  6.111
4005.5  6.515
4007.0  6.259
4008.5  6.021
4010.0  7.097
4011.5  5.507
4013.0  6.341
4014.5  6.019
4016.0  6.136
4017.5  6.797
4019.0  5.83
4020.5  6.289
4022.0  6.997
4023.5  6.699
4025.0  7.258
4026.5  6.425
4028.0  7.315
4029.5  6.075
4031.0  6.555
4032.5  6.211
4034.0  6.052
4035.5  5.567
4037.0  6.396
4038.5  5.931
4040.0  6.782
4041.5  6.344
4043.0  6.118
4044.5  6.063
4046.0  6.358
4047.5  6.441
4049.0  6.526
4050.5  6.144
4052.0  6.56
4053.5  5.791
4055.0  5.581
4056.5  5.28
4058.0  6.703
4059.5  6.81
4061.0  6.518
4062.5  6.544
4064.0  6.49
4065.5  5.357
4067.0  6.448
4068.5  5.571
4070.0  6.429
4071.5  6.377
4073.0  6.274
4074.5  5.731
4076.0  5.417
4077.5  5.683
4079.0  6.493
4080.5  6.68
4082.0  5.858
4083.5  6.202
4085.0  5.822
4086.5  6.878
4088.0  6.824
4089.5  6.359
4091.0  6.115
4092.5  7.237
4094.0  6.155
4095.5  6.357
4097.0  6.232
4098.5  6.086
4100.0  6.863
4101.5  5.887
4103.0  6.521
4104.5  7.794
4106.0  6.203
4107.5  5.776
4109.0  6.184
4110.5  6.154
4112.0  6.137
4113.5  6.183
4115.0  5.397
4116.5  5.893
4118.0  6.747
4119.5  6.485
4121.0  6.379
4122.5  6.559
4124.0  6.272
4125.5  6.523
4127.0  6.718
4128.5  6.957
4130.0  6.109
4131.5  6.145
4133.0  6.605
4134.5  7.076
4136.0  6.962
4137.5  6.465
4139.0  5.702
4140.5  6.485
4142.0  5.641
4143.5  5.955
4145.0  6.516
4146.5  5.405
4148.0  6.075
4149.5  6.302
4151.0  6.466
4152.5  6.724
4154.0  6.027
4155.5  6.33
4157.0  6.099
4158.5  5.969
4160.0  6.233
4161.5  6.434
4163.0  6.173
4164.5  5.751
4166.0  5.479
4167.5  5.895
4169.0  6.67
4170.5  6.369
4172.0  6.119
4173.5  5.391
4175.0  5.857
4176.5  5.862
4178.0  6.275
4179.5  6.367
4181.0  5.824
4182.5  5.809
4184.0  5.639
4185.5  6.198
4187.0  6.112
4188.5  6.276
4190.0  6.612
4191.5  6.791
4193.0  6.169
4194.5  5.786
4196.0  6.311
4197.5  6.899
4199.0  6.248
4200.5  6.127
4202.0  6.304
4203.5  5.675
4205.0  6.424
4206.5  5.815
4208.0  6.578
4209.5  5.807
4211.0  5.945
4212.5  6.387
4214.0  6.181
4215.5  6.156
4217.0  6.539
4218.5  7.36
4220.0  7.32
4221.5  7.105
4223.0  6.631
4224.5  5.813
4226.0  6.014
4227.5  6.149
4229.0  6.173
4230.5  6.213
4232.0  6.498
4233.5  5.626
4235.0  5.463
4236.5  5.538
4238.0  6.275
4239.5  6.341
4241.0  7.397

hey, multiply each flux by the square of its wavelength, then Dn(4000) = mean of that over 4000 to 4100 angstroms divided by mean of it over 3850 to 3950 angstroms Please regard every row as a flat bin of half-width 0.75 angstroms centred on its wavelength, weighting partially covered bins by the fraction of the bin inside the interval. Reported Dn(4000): 1.92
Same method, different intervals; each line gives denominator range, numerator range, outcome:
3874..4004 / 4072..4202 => 1.75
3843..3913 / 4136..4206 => 1.99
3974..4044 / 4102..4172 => 1.15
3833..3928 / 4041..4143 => 1.96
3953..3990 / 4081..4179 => 1.73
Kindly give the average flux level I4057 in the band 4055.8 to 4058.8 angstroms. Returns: 6.02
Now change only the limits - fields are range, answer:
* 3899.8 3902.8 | 3.71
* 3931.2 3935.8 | 2.39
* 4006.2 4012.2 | 6.23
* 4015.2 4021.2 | 6.26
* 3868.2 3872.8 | 3.6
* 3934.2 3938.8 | 2.43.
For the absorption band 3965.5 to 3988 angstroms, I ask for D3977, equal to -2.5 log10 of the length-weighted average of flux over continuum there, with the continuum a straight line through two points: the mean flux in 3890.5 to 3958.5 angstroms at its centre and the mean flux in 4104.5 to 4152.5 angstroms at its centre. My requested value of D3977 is 0.21 mag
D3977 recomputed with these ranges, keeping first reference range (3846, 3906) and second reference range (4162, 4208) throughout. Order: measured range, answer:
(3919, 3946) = 0.29 mag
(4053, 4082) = -0.19 mag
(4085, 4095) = -0.23 mag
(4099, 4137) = -0.16 mag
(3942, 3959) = 0.03 mag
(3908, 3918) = -0.21 mag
